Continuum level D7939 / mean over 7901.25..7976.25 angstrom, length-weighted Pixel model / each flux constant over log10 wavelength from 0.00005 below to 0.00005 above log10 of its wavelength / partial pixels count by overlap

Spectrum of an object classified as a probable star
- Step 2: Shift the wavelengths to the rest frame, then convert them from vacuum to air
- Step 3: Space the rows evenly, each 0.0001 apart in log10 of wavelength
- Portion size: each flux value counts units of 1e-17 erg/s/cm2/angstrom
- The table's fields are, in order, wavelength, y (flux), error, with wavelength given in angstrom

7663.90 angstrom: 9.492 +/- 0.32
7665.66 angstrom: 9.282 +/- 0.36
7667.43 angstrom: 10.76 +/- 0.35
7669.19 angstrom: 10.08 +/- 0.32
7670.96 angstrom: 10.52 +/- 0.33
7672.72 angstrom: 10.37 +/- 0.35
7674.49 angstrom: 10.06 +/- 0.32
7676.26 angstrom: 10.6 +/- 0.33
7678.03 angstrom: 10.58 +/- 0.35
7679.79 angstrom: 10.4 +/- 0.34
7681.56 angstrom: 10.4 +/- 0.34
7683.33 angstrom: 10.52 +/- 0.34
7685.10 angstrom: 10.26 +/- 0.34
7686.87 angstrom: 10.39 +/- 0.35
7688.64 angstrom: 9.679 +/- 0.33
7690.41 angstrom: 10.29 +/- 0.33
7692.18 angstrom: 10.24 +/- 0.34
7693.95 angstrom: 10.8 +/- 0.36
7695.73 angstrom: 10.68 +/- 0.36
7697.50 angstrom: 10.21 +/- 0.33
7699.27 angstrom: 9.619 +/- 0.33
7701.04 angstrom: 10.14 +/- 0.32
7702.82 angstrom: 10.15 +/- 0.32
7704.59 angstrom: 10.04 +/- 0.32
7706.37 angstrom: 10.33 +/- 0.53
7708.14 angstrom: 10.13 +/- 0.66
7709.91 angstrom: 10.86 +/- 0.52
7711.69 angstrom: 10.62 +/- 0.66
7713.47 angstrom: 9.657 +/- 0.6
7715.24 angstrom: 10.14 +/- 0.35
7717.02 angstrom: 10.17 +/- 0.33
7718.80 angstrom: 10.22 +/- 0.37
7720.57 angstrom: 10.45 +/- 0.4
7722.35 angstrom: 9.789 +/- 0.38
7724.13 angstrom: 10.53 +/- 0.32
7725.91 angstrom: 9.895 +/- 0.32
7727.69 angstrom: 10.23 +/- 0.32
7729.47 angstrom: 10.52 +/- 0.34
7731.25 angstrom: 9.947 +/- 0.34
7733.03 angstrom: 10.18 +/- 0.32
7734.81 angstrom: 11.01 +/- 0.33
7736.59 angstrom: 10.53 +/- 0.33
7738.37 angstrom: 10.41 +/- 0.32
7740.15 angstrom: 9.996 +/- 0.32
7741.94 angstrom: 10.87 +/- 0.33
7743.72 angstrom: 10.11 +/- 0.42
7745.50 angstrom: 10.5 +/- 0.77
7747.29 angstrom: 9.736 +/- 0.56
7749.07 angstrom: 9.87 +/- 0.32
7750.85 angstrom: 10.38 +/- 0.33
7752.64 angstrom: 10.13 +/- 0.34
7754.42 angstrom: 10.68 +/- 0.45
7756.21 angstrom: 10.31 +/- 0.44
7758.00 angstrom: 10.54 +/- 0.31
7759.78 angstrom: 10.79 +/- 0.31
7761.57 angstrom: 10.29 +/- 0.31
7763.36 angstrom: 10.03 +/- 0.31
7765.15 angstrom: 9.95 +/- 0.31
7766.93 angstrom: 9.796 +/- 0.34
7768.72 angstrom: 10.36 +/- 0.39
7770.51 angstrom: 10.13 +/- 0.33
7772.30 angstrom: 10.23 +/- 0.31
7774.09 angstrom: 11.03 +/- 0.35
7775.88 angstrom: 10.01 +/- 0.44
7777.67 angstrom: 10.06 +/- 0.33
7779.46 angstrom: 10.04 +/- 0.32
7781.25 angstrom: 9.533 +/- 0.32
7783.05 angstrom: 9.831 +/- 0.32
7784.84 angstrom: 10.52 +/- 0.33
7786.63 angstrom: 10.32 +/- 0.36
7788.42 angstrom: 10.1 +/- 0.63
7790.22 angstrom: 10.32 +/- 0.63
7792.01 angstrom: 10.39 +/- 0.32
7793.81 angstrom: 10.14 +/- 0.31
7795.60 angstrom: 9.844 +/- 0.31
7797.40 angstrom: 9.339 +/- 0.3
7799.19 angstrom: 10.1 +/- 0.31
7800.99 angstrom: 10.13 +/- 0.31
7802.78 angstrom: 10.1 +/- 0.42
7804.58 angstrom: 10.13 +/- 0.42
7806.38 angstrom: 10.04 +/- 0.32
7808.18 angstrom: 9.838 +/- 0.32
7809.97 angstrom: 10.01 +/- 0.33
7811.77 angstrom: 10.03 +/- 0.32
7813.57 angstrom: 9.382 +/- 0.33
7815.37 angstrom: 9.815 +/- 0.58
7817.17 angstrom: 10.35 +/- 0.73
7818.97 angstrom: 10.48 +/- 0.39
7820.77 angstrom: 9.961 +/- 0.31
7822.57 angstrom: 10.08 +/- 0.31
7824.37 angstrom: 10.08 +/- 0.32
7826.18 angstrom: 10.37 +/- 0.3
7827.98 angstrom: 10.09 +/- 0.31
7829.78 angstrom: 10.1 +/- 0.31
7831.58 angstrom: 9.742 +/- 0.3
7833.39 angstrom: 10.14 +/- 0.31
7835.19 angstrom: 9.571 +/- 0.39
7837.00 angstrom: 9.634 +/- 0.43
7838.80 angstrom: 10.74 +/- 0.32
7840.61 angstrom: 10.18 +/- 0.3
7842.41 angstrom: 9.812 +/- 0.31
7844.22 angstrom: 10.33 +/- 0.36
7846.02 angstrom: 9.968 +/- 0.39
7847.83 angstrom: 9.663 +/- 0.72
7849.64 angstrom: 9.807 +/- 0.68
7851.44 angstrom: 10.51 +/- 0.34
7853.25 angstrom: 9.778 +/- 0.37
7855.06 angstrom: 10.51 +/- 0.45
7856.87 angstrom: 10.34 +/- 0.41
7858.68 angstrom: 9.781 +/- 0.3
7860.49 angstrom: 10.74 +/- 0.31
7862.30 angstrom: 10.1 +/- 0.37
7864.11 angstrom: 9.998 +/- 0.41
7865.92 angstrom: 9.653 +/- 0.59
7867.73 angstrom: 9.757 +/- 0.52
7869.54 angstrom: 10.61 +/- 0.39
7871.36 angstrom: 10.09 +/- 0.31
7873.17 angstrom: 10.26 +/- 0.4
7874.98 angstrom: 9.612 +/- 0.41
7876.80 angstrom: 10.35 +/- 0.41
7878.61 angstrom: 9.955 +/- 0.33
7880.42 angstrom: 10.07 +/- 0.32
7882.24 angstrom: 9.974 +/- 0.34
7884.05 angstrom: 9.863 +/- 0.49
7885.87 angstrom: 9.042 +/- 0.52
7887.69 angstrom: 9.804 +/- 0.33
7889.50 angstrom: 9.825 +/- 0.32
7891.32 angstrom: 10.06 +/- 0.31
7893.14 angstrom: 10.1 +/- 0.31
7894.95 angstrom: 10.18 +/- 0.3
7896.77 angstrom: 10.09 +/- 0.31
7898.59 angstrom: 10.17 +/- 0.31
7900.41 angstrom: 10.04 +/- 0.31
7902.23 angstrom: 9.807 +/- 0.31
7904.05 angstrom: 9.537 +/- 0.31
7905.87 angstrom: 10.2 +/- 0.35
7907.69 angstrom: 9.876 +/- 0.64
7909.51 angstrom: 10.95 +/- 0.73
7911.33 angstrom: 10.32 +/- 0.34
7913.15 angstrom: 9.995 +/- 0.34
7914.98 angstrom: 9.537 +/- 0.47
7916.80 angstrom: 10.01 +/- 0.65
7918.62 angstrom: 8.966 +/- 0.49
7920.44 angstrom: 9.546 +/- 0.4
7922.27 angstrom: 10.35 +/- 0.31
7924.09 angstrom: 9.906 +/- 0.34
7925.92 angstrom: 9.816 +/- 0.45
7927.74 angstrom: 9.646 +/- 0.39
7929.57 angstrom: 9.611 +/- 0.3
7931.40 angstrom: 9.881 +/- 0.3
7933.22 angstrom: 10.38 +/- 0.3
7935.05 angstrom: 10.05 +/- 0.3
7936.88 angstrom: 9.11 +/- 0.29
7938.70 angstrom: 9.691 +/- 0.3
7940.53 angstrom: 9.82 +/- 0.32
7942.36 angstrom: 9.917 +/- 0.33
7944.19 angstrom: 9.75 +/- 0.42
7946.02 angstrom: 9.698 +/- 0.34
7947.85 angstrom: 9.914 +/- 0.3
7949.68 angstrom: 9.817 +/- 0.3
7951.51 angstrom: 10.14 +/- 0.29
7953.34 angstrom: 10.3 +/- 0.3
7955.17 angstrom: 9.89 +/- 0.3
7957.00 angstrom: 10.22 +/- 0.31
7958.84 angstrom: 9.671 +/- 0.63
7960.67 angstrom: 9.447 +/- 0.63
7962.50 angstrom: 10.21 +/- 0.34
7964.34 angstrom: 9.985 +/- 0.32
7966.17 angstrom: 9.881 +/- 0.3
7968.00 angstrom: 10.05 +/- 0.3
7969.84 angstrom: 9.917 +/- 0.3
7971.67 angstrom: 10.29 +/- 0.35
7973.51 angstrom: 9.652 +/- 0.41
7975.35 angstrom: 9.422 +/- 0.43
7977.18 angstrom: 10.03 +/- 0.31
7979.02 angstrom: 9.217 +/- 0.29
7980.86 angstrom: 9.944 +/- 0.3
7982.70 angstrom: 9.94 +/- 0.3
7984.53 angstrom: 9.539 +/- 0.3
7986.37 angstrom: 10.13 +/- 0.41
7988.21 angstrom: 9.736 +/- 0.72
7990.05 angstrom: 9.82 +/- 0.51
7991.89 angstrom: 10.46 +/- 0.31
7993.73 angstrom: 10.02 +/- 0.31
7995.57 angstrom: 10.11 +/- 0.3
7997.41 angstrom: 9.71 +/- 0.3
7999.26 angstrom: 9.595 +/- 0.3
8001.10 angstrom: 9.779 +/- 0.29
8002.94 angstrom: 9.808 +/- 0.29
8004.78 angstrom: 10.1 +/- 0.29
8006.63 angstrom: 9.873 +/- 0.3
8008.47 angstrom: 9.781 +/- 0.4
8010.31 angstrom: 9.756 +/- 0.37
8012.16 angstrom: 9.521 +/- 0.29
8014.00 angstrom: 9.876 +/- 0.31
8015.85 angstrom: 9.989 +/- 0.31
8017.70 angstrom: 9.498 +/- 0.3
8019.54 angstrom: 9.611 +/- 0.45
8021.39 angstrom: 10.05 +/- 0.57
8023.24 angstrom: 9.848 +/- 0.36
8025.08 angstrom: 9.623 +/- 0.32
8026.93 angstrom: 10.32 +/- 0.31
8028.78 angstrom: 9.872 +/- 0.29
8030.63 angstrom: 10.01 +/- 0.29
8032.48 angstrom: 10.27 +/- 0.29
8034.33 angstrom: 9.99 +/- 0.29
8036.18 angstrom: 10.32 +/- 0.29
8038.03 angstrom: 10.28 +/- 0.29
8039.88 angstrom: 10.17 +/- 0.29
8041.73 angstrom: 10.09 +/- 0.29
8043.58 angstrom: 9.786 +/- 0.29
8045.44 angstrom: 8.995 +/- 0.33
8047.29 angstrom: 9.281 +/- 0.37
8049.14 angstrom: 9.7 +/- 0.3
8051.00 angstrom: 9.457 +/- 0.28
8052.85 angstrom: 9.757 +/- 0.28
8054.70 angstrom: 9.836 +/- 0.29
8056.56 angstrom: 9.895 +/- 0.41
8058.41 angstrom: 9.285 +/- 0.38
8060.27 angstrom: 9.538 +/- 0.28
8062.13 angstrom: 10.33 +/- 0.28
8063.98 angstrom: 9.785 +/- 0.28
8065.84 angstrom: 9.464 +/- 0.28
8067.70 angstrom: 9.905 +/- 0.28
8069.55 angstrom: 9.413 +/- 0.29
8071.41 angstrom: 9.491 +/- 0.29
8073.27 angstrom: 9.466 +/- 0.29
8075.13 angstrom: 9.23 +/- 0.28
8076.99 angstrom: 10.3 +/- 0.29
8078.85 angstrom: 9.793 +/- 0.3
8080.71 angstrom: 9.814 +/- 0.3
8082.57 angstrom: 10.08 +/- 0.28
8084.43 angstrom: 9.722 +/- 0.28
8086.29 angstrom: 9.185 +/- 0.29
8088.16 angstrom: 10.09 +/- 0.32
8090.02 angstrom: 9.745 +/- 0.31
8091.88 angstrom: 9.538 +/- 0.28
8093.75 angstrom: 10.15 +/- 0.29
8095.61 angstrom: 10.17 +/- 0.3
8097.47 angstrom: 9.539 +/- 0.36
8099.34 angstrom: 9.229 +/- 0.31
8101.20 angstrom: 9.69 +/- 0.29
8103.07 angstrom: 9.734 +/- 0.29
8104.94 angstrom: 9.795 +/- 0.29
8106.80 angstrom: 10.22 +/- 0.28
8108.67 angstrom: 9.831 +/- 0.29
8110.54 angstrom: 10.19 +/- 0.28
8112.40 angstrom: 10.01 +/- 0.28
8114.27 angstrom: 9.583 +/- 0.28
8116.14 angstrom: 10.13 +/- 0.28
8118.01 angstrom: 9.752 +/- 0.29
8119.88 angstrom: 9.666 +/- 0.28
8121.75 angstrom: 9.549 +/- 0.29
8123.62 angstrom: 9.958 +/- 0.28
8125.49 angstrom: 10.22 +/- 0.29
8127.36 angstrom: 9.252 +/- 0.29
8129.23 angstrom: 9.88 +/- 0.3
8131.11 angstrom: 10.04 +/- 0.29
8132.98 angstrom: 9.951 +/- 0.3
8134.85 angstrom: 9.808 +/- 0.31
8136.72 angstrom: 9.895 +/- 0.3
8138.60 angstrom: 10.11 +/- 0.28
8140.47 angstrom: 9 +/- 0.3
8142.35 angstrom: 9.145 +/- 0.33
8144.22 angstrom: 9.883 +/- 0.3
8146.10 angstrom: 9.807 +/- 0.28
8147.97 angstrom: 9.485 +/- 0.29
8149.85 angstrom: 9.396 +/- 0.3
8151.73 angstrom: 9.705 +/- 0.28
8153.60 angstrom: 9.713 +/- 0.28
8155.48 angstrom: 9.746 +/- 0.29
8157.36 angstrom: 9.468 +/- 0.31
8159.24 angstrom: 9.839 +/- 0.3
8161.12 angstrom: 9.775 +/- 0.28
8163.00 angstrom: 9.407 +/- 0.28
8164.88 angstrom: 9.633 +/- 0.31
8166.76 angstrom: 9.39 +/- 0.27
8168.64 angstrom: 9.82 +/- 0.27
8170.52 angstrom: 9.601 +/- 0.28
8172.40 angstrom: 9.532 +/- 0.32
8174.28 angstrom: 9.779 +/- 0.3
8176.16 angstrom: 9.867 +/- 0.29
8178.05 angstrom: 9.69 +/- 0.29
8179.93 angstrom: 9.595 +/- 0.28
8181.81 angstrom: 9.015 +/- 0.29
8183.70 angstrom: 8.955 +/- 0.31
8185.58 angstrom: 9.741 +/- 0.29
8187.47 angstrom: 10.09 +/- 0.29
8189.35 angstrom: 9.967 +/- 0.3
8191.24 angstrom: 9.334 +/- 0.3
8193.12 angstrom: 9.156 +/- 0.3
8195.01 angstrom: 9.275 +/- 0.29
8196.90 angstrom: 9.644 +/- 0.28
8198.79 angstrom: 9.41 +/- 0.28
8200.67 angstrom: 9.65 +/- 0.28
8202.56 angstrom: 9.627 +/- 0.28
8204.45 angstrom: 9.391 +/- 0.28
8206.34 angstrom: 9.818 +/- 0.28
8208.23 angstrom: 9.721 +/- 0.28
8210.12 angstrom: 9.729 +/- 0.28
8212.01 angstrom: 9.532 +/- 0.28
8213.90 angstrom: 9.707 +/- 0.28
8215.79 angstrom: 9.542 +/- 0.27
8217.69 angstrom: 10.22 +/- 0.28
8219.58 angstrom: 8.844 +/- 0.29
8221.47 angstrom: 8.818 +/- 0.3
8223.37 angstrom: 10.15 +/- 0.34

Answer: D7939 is 9.88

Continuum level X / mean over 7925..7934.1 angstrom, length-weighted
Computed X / 9.86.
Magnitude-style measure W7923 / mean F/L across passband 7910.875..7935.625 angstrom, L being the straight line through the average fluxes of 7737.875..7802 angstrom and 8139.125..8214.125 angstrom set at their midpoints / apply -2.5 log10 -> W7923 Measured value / 0.01 mag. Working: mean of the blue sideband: 10.2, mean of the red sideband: 9.58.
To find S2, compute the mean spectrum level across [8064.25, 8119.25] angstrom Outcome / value 9.77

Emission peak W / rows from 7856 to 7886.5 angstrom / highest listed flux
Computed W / 10.74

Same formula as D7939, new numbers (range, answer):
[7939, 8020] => 9.86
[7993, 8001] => 9.84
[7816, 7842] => 10.1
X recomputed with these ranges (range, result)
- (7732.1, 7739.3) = 10.5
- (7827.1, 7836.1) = 9.93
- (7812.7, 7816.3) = 9.6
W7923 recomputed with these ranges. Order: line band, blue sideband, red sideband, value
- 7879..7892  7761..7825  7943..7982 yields 0.018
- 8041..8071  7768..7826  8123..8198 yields 0.013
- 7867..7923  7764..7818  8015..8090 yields -0.001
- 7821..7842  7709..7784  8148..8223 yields 0.006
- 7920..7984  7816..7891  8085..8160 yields 0.008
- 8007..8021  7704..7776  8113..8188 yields 0.015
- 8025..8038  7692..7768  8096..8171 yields -0.026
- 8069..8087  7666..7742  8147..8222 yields 0.008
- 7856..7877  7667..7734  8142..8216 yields -0.006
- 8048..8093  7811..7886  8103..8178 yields 0.012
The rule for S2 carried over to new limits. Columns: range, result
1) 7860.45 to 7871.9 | 10.1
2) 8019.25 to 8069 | 9.83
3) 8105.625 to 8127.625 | 9.88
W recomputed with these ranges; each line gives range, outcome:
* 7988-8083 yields 10.46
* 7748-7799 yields 11.03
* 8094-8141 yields 10.22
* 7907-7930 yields 10.95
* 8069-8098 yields 10.3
